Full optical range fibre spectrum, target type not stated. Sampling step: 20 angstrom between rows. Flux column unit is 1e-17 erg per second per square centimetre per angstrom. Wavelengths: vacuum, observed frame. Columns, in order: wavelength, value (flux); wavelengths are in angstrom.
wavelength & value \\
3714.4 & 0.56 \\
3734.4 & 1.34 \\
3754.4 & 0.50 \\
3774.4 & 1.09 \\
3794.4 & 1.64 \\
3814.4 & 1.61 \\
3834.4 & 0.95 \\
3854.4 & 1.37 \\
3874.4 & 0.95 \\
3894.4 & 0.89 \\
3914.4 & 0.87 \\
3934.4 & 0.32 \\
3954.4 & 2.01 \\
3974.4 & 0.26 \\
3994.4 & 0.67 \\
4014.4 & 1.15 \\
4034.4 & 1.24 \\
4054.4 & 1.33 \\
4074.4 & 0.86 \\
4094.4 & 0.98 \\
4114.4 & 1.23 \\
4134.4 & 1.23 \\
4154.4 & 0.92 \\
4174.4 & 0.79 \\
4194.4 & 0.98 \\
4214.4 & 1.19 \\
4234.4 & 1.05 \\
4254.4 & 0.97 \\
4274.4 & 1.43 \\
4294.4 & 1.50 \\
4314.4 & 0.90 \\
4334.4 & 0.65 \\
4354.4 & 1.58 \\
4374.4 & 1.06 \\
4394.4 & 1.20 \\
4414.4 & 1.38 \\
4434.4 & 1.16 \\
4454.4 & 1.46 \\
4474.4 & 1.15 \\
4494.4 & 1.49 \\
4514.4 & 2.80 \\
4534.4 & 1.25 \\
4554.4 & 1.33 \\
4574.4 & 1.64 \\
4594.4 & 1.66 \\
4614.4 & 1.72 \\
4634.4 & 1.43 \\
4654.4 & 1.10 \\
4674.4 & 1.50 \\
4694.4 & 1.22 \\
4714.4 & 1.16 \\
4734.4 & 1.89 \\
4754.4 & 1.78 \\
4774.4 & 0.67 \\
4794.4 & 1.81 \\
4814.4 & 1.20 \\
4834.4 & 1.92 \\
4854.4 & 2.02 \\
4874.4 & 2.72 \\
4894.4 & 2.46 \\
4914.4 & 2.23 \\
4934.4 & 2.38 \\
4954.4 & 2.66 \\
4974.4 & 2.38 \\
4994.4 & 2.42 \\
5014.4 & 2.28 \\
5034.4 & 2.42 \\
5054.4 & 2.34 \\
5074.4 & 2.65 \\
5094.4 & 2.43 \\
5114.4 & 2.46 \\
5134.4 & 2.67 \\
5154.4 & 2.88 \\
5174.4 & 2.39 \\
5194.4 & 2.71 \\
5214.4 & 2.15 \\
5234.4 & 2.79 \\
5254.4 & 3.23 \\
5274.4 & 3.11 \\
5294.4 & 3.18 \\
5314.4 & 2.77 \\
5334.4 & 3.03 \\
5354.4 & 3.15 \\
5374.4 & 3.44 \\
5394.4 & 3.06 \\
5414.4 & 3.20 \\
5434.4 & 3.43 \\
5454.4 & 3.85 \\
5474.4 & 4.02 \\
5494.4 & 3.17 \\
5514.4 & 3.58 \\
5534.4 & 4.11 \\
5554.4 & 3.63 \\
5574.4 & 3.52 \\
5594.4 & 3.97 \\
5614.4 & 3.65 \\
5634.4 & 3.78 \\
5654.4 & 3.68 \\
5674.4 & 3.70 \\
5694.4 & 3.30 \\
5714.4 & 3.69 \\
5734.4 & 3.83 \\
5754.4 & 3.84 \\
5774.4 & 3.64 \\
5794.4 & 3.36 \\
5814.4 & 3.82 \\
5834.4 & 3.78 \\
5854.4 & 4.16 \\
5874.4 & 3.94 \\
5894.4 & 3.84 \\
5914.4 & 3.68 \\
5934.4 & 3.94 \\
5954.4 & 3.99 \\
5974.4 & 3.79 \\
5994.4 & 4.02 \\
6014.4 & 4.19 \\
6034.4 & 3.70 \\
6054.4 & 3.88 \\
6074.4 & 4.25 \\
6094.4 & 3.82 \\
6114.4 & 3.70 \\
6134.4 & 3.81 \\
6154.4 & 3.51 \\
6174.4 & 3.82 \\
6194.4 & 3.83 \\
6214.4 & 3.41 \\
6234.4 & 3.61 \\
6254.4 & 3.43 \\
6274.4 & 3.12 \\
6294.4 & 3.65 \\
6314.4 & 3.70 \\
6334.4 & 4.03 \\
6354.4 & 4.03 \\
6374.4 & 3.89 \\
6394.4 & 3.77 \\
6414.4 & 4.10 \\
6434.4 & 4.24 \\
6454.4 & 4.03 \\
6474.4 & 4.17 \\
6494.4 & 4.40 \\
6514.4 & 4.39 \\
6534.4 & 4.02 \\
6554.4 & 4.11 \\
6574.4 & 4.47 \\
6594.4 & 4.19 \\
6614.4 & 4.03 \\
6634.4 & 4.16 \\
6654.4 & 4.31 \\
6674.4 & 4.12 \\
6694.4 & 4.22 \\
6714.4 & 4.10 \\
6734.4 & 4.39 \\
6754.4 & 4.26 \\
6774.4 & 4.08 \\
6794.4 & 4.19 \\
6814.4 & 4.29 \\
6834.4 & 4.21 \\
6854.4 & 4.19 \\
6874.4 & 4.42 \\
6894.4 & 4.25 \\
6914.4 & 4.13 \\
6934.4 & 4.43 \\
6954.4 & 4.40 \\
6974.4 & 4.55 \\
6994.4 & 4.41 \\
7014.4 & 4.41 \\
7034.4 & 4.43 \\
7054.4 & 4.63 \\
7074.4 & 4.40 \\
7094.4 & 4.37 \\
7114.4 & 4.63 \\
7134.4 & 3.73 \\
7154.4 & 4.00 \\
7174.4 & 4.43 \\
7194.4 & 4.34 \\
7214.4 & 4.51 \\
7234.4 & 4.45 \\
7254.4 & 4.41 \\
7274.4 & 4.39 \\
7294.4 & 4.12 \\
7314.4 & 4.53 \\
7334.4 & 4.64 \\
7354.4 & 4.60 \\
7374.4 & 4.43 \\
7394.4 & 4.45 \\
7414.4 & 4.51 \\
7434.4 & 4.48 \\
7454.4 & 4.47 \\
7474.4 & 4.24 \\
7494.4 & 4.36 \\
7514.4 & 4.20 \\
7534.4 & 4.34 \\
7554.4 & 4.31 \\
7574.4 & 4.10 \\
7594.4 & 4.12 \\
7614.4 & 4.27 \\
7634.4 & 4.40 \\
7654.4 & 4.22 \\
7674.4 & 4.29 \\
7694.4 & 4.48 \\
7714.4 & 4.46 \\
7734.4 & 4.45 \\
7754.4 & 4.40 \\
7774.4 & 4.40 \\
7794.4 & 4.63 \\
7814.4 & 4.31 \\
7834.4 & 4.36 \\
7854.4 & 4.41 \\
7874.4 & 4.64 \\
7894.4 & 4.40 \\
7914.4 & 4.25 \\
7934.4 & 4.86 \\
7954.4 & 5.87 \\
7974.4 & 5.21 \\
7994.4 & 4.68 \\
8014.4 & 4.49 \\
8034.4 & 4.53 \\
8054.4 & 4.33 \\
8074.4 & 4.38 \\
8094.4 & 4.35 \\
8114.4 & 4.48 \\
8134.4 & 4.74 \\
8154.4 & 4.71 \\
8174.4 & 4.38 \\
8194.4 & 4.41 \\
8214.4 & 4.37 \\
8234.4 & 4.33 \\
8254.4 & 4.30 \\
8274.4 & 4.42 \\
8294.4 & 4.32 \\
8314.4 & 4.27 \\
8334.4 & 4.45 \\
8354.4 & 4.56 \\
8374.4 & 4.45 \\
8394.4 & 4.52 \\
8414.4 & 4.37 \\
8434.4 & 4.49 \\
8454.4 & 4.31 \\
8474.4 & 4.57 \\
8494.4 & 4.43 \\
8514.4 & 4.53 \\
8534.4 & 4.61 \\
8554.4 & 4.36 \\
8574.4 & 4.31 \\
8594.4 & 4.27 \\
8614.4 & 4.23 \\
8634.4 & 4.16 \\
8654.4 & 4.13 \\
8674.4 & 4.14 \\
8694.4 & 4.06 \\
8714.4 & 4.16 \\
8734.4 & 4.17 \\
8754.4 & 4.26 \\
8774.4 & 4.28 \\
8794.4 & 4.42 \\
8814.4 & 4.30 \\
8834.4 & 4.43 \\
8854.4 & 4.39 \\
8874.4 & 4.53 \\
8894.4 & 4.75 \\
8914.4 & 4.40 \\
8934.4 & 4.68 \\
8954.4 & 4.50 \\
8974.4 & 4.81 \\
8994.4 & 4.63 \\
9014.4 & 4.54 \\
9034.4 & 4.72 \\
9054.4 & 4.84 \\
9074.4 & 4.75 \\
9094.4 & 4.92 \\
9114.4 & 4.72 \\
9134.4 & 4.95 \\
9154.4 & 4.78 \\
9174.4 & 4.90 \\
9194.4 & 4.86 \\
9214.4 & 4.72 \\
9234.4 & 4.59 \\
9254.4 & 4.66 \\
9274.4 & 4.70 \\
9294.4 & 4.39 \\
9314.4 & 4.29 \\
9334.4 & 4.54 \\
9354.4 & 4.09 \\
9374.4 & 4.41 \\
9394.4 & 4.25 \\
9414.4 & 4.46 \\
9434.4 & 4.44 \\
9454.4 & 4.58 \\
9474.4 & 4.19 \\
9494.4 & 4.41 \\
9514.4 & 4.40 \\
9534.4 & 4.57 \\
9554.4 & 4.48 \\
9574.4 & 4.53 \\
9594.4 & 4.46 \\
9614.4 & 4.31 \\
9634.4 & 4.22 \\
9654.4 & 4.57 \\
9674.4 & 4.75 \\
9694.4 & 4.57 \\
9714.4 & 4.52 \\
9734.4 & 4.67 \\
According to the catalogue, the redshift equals 0.212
